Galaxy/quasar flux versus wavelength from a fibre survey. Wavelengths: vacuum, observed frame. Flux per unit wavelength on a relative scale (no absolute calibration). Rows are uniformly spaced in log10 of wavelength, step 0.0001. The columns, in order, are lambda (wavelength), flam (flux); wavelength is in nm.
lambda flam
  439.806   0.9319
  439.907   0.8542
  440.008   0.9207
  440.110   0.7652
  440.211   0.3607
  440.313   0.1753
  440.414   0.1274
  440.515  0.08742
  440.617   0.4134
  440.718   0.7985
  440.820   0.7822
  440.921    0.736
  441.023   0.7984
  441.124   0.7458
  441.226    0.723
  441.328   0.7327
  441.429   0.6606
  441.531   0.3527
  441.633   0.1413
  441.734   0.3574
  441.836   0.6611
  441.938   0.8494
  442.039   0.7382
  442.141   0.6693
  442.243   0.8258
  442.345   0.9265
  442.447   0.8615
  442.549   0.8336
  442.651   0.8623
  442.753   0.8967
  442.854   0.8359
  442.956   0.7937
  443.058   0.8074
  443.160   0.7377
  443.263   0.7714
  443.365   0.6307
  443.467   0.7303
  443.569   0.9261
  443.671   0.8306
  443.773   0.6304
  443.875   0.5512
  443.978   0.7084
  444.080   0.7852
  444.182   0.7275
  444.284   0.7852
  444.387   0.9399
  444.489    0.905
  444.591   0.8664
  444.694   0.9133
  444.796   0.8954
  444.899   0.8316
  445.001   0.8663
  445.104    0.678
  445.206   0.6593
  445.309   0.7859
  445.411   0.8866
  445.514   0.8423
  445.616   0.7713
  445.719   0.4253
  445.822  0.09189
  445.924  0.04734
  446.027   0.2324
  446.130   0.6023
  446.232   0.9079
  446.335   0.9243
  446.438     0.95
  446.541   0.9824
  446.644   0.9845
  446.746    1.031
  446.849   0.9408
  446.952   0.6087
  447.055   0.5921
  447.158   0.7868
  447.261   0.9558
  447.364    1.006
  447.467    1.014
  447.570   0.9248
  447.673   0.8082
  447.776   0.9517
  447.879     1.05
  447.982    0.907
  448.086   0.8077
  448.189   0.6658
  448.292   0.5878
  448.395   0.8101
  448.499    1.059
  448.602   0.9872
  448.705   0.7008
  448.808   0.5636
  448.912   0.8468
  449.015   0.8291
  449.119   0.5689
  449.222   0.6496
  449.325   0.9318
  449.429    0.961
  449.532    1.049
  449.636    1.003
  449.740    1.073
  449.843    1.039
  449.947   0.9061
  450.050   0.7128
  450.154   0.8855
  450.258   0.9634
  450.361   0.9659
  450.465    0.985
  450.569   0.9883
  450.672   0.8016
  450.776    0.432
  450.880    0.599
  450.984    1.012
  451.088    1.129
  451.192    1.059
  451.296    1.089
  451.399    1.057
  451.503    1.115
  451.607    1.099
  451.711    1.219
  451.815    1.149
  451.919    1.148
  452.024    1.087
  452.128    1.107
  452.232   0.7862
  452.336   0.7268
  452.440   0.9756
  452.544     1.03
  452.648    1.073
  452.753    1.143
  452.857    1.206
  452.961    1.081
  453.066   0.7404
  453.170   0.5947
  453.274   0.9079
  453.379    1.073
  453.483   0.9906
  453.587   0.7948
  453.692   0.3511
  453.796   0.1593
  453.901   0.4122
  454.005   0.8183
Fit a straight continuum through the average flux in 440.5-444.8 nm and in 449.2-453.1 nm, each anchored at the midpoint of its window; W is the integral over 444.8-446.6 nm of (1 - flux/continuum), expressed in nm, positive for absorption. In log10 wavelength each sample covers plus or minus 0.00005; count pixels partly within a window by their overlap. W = 0.30 nm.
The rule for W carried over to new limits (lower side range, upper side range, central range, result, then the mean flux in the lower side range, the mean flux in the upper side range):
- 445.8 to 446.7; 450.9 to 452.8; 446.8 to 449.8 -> -0.20 nm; 0.657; 1.05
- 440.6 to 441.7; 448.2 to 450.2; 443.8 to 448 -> -0.13 nm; 0.628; 0.847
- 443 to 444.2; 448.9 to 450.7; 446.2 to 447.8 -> -0.14 nm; 0.737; 0.901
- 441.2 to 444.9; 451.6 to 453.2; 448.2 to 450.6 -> 0.16 nm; 0.748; 1.01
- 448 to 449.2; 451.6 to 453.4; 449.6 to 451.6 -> -0.12 nm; 0.767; 1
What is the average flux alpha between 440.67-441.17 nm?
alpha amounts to 0.772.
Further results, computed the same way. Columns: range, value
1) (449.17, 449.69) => 0.919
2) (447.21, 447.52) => 0.992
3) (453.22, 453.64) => 0.94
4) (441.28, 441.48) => 0.698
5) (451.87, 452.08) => 1.11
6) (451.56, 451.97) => 1.15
